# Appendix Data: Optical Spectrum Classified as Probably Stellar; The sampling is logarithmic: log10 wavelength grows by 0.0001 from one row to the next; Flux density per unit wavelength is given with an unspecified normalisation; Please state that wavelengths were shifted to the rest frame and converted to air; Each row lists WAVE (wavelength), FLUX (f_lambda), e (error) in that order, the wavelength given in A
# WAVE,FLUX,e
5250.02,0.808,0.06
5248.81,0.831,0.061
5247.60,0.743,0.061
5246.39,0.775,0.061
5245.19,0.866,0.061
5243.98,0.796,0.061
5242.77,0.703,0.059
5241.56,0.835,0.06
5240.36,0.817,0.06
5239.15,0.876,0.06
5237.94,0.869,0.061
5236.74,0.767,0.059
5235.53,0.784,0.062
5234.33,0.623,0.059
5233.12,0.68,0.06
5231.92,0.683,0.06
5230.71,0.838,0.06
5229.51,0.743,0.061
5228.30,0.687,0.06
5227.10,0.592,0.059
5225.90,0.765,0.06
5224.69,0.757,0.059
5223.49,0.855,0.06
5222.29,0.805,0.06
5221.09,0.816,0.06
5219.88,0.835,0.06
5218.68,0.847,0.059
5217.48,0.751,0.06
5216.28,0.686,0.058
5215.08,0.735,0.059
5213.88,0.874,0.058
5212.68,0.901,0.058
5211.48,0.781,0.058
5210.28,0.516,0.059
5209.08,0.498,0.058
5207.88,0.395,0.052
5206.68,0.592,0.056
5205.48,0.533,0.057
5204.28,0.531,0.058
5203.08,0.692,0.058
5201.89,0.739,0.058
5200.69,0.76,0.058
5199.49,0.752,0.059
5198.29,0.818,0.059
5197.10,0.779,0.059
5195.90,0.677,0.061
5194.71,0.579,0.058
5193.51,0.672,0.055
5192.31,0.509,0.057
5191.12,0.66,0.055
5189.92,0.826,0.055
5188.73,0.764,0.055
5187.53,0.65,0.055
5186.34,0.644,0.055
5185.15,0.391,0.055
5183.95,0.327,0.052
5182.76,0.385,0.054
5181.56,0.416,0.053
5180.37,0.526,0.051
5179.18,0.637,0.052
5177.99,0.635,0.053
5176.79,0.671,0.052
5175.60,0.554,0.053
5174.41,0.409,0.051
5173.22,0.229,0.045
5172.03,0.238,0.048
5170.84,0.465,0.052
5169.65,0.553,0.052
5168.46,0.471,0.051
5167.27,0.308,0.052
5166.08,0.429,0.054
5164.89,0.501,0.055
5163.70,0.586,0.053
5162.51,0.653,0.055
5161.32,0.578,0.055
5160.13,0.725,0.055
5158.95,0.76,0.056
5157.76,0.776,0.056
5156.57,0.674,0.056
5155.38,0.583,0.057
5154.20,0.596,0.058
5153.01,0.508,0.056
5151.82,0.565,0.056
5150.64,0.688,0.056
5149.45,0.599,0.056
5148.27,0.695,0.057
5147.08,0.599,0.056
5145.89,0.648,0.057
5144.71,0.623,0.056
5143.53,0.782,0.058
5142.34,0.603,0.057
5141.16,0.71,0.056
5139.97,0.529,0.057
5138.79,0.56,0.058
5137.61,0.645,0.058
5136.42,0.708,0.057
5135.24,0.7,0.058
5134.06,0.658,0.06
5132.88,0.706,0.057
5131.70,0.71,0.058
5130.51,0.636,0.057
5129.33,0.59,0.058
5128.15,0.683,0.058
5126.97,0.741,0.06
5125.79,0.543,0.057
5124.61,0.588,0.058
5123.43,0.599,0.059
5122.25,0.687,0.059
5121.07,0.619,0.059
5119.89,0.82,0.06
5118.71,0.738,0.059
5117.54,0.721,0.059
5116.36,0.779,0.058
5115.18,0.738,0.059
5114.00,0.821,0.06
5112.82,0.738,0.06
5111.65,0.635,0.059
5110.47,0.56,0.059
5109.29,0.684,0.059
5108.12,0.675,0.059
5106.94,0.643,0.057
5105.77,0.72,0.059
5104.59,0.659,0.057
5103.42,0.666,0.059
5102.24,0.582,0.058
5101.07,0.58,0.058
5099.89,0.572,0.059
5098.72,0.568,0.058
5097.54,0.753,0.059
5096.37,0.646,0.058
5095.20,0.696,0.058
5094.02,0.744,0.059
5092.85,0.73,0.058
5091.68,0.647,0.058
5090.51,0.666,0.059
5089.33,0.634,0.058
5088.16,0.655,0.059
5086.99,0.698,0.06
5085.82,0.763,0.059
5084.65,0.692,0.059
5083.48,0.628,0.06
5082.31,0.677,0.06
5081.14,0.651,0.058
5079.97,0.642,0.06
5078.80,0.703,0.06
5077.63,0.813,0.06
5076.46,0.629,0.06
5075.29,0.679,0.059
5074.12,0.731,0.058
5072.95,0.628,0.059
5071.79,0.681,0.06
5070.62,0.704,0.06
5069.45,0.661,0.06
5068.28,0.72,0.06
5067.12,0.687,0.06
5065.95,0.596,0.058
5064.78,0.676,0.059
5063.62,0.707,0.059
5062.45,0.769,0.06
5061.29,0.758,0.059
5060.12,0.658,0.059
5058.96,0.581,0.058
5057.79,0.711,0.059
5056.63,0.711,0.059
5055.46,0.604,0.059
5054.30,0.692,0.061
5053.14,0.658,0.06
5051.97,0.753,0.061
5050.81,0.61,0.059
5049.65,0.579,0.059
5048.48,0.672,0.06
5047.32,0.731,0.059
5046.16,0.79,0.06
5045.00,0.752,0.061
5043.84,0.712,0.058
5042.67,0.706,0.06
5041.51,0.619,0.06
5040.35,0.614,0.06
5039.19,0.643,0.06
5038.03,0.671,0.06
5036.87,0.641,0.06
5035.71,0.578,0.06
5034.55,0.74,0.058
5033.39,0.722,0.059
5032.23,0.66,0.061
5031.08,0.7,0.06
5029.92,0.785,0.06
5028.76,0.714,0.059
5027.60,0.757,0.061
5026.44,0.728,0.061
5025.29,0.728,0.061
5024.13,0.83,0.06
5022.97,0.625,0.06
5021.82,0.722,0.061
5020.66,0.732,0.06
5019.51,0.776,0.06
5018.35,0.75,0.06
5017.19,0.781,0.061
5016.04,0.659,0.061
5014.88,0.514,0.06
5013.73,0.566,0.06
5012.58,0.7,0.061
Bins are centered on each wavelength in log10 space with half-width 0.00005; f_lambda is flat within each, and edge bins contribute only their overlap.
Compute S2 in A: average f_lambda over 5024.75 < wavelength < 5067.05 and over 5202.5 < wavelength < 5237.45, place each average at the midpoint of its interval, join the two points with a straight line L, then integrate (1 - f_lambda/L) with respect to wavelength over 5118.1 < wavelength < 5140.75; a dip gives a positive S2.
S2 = 1.35 A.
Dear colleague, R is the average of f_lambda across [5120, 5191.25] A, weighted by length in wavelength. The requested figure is 0.593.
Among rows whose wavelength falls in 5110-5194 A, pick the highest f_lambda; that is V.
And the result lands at 0.826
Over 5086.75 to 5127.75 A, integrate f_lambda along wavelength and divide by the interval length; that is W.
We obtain 0.673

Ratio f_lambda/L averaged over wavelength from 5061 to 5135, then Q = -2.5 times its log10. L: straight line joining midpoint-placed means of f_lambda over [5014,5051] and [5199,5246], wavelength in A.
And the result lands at 0.05 mag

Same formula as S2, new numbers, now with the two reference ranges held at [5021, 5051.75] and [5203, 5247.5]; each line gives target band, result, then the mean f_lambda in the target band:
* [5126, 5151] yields 2.1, 0.656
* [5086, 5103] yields 1.2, 0.658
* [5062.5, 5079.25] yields 0.3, 0.689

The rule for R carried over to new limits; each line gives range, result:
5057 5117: 0.679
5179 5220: 0.646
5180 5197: 0.58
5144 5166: 0.627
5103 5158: 0.662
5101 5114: 0.66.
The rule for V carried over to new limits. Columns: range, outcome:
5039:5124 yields 0.821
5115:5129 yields 0.82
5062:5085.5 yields 0.813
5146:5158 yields 0.776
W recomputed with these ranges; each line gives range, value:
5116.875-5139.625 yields 0.665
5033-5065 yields 0.68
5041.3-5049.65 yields 0.706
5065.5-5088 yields 0.683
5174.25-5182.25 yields 0.555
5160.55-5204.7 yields 0.569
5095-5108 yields 0.644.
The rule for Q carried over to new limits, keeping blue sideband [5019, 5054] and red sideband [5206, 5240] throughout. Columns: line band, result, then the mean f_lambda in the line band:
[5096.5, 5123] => 0.05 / 0.679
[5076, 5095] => 0.03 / 0.686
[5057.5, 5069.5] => 0.03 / 0.684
